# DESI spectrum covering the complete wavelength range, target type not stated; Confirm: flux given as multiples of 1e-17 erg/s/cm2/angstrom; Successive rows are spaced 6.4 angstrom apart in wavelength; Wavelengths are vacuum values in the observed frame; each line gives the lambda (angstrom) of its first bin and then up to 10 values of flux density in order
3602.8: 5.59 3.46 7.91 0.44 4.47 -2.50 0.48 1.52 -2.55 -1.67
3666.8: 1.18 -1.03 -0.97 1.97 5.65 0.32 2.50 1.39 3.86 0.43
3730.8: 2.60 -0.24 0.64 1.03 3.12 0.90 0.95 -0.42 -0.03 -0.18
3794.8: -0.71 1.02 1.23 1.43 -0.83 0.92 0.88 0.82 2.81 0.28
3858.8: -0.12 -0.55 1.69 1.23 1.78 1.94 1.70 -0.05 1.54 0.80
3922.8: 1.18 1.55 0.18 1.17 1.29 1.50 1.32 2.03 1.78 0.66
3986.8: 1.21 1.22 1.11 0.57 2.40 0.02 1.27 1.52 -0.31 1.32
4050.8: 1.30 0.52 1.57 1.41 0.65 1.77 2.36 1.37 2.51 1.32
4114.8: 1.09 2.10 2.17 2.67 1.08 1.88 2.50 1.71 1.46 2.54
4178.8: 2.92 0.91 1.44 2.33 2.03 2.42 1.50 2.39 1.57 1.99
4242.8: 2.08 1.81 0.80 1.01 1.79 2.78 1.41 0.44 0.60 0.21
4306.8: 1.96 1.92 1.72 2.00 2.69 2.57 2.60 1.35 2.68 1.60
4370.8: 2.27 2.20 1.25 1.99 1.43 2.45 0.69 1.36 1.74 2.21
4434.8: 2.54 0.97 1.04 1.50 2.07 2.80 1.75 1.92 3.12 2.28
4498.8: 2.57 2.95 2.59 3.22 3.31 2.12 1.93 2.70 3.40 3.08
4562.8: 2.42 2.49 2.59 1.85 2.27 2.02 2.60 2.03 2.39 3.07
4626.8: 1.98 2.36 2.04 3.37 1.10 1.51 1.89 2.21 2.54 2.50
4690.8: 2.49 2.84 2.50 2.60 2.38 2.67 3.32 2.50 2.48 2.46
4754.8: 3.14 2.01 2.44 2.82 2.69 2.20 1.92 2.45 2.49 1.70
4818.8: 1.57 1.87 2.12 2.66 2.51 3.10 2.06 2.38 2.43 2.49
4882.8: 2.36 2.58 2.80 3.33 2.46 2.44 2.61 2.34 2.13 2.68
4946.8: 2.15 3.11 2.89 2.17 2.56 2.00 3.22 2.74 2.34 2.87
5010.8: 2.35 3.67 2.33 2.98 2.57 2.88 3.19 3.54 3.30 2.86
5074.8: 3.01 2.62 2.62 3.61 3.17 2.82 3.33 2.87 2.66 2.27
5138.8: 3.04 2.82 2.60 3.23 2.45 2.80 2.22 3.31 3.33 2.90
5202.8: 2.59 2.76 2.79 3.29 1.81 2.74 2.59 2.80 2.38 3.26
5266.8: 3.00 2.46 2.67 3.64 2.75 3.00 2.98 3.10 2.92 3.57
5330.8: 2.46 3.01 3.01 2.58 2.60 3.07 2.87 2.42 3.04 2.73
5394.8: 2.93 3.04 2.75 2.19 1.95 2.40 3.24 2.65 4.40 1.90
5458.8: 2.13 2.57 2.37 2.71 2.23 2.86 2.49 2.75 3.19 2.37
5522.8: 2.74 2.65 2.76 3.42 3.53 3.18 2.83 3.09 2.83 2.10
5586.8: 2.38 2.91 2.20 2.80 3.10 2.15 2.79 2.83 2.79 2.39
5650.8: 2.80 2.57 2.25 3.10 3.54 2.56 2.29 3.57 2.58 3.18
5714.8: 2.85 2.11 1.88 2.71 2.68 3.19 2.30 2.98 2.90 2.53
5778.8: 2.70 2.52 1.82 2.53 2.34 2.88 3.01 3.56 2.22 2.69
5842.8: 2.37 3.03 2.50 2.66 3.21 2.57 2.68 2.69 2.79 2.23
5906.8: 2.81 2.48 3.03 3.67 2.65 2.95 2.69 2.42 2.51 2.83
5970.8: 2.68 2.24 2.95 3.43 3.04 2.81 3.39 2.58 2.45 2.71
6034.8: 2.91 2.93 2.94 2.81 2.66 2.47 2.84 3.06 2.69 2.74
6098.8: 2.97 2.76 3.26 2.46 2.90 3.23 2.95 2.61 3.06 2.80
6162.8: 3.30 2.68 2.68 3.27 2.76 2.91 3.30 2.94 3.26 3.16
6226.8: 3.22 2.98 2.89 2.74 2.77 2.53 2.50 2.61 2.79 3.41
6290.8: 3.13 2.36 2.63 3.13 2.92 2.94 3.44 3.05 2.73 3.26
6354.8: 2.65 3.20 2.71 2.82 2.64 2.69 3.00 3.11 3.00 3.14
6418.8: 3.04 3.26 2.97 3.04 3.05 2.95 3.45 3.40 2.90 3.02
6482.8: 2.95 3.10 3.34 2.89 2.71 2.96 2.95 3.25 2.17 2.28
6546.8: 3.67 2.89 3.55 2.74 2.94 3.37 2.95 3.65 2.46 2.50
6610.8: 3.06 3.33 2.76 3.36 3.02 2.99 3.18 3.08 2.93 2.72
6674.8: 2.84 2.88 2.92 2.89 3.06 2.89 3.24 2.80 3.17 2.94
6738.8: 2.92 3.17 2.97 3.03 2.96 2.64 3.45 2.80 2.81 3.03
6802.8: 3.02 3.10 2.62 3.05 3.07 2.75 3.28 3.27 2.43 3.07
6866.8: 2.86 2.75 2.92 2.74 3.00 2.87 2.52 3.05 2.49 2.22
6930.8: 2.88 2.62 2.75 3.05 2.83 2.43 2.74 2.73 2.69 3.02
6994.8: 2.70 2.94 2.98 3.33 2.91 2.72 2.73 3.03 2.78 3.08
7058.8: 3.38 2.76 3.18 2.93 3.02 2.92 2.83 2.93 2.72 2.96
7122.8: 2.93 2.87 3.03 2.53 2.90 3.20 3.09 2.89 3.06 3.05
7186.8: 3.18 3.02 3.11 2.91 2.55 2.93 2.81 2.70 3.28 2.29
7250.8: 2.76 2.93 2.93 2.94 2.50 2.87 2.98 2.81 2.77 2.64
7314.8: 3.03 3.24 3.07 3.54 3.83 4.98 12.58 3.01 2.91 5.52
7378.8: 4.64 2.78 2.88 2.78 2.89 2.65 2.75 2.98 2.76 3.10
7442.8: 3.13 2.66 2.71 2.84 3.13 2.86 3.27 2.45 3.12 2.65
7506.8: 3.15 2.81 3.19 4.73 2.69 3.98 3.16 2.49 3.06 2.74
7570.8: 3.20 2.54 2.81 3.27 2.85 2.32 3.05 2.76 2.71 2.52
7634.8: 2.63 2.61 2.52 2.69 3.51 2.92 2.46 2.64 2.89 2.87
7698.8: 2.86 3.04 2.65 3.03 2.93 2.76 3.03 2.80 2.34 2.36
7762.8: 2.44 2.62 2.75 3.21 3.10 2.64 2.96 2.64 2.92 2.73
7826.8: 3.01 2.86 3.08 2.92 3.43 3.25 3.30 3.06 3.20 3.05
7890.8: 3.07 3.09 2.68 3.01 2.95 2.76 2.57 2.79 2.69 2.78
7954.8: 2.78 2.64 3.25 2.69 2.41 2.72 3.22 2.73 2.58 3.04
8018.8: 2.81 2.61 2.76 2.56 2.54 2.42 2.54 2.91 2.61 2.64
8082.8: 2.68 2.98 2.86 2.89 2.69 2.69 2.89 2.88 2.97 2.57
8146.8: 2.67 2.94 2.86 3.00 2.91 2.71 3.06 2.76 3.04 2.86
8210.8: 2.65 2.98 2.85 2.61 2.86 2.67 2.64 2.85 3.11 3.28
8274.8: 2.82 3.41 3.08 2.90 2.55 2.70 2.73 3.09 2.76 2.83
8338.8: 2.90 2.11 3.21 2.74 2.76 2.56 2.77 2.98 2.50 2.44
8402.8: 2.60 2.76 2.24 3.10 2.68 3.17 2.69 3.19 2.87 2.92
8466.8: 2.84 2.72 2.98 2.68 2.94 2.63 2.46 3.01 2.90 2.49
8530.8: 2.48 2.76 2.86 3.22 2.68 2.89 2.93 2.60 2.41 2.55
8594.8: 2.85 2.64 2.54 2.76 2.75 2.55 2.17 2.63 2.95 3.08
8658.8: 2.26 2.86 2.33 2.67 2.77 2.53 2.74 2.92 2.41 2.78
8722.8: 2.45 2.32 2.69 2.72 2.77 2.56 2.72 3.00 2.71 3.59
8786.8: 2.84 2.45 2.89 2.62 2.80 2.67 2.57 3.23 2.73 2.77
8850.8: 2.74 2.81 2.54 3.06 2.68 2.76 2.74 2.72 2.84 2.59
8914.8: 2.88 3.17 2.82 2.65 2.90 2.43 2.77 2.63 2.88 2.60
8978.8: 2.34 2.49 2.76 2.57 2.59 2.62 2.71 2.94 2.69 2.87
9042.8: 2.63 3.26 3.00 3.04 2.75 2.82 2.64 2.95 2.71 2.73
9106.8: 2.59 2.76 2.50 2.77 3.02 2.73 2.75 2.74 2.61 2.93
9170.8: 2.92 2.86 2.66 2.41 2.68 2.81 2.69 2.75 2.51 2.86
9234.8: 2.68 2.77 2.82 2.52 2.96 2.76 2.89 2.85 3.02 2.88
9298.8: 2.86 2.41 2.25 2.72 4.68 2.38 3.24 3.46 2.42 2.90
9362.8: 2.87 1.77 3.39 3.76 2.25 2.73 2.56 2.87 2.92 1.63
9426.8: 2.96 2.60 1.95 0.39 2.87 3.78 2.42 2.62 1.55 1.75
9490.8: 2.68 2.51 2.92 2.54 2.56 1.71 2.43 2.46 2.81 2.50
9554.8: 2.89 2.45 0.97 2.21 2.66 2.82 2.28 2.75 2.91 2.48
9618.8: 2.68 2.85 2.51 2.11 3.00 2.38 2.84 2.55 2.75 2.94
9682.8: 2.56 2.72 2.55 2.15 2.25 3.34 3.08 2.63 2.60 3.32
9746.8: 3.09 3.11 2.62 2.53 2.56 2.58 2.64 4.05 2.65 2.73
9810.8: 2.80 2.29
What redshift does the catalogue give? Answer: 0.12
